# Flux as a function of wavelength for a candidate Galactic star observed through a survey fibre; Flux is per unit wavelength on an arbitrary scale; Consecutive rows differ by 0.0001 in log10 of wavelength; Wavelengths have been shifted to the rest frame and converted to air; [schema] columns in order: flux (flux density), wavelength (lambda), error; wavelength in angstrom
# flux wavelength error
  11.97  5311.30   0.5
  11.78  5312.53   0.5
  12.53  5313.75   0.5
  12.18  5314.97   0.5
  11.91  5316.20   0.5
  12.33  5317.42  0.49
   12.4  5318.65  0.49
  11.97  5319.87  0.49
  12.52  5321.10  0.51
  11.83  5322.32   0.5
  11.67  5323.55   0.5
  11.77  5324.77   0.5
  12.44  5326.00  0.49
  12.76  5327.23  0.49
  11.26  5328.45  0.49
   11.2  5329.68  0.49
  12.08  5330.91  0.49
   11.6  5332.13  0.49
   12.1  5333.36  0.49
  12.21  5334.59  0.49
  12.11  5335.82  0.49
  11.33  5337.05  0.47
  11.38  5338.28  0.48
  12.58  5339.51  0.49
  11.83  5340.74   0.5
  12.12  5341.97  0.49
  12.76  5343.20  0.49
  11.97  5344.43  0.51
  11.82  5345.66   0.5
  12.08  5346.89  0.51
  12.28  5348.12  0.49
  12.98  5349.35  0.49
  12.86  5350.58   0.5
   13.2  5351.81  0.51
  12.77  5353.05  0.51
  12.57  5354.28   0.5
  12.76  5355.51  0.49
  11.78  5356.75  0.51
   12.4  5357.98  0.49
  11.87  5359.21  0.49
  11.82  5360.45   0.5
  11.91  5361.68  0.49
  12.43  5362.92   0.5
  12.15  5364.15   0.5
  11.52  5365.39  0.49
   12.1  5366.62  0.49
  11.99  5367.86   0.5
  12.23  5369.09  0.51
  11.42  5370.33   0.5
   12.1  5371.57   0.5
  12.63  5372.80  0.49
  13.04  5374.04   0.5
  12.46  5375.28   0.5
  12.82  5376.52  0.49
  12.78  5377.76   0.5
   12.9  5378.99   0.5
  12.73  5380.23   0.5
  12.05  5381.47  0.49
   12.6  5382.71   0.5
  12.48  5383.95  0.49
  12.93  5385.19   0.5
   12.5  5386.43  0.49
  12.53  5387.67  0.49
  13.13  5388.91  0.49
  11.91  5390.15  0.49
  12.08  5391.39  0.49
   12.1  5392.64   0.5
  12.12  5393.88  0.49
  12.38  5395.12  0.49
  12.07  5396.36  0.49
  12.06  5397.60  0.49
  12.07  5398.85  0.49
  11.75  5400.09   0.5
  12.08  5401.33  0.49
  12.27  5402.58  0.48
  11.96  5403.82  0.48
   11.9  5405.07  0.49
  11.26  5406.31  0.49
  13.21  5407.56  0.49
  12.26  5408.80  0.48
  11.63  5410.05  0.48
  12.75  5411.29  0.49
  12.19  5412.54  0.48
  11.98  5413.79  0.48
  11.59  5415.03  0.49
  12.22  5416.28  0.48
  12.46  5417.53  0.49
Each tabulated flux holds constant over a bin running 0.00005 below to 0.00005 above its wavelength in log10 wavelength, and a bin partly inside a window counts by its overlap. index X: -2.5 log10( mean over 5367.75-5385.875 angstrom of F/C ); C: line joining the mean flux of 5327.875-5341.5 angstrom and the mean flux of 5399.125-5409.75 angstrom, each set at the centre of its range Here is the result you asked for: -0.05 mag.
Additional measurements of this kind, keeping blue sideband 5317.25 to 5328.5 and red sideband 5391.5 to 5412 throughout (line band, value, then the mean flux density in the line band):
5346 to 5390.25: -0.03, 12.4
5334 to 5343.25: 0.01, 12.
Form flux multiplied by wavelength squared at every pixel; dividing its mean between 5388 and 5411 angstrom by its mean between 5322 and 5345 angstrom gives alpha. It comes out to 1.04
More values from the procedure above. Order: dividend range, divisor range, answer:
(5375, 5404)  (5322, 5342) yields 1.06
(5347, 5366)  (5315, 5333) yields 1.04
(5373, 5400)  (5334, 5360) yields 1.03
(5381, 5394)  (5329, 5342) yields 1.07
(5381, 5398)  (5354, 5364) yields 1.03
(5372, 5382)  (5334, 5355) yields 1.04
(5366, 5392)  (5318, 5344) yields 1.06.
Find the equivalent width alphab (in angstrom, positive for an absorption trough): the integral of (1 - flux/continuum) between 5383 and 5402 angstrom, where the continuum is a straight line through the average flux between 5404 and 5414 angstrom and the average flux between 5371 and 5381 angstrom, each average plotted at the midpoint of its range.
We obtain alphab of 0.2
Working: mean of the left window 12.7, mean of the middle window 12.3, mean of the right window 12.1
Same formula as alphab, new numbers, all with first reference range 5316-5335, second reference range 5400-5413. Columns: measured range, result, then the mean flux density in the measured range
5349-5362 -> -0.4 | 12.4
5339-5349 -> -0.1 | 12.2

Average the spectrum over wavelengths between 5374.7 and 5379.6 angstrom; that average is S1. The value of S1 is 12.8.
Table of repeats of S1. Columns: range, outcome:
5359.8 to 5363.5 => 12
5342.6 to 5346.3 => 12.2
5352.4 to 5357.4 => 12.5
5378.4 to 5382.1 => 12.5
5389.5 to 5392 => 12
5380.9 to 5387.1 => 12.5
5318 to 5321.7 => 12.3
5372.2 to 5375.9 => 12.7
